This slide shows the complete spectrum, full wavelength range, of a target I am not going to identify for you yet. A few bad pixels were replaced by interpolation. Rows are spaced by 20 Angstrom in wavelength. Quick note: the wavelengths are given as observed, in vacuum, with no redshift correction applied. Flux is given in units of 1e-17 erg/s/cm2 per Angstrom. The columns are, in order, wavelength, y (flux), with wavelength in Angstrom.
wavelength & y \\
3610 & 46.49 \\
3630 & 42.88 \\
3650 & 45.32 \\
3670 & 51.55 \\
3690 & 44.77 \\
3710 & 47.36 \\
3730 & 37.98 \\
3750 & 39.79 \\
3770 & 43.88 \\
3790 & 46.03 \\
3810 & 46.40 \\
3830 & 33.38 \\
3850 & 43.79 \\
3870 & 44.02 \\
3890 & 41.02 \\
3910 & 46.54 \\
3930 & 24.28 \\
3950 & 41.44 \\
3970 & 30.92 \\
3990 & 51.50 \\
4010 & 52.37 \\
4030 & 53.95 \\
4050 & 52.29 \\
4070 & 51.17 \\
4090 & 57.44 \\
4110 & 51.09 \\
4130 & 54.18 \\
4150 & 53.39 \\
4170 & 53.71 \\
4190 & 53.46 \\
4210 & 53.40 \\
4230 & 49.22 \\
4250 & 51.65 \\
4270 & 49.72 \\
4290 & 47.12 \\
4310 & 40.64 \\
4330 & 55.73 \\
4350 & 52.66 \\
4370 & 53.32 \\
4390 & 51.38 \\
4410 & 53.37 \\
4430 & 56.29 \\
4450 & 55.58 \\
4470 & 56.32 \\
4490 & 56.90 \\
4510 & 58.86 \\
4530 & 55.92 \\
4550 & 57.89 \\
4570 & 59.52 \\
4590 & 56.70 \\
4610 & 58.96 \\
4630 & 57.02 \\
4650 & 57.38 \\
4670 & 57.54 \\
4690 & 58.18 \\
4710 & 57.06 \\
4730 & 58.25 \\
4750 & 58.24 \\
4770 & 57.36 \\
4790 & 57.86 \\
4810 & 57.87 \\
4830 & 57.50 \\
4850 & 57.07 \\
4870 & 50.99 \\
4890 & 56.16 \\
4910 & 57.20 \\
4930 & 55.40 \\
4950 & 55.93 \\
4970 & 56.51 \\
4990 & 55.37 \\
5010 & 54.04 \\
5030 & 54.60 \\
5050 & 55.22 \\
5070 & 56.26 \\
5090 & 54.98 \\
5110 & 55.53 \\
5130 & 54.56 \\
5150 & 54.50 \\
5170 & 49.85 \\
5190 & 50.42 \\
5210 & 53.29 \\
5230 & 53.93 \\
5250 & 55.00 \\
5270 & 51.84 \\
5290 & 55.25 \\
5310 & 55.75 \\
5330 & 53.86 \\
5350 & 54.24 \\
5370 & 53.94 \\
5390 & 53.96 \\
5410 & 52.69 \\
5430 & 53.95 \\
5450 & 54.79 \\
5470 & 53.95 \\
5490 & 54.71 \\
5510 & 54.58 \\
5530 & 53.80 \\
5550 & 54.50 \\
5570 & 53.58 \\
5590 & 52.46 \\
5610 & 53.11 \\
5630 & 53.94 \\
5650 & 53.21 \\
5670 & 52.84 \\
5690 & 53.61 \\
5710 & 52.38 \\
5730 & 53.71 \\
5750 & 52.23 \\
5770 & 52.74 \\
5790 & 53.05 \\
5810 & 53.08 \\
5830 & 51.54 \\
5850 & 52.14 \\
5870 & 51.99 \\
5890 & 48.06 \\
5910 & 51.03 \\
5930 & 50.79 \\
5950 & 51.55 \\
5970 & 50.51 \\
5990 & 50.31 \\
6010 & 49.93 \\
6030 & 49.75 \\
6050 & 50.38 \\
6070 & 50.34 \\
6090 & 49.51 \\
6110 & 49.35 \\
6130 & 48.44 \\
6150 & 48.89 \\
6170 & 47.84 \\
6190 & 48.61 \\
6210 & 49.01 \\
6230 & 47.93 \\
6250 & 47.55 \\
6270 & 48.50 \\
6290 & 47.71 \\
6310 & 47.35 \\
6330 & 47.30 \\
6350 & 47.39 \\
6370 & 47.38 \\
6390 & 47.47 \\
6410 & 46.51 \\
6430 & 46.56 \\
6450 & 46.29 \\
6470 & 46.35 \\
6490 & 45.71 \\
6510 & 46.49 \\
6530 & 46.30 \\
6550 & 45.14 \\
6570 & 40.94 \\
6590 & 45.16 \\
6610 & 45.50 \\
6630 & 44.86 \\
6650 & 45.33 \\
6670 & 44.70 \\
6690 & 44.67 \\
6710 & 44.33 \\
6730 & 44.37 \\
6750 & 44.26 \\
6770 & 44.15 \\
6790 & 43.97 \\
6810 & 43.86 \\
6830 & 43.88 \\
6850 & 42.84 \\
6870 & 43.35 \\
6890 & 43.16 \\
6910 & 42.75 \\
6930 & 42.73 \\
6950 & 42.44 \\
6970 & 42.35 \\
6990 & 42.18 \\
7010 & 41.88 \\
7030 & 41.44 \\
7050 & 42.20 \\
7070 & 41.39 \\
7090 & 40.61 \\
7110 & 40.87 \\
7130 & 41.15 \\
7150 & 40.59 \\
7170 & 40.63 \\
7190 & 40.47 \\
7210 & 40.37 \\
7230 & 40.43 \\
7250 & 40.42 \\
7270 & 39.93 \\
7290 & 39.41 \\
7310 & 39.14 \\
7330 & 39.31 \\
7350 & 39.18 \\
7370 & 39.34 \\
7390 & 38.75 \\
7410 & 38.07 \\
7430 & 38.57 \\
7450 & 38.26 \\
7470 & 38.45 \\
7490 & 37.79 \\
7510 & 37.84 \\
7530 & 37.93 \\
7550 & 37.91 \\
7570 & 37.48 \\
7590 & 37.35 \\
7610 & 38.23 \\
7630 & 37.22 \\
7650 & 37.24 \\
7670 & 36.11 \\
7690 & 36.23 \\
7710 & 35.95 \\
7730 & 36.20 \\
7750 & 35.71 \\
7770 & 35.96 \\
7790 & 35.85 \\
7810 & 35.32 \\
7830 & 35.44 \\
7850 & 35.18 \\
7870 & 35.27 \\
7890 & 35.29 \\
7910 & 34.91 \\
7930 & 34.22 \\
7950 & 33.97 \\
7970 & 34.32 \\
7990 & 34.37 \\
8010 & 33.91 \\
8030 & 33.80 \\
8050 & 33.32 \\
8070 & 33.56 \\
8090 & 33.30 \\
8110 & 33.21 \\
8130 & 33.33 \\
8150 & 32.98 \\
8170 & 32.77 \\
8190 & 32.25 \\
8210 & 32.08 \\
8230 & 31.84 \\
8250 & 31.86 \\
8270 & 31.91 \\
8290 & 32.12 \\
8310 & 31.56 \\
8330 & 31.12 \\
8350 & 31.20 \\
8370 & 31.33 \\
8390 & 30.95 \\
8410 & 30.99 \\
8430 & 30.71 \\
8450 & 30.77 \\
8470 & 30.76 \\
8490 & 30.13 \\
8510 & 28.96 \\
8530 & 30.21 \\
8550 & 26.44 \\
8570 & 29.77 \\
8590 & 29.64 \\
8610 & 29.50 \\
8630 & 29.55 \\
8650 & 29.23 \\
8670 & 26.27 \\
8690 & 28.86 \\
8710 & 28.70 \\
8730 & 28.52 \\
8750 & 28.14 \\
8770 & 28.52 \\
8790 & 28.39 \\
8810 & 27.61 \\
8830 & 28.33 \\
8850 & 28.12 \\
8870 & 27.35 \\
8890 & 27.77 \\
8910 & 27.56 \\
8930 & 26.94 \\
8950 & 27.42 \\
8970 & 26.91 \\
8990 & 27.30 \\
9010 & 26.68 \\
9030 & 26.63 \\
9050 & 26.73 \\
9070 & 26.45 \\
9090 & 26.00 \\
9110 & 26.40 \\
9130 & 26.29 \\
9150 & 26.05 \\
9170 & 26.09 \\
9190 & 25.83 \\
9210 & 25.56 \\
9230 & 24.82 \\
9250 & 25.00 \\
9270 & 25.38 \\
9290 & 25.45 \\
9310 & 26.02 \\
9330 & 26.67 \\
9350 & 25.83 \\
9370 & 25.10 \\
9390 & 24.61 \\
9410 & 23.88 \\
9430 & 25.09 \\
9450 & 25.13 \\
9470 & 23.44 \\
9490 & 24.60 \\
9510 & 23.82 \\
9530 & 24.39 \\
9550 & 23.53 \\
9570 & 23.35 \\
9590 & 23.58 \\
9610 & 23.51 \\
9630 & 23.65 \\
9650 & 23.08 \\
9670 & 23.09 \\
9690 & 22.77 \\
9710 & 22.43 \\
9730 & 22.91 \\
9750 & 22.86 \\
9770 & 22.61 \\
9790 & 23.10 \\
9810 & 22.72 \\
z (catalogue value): 0.00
